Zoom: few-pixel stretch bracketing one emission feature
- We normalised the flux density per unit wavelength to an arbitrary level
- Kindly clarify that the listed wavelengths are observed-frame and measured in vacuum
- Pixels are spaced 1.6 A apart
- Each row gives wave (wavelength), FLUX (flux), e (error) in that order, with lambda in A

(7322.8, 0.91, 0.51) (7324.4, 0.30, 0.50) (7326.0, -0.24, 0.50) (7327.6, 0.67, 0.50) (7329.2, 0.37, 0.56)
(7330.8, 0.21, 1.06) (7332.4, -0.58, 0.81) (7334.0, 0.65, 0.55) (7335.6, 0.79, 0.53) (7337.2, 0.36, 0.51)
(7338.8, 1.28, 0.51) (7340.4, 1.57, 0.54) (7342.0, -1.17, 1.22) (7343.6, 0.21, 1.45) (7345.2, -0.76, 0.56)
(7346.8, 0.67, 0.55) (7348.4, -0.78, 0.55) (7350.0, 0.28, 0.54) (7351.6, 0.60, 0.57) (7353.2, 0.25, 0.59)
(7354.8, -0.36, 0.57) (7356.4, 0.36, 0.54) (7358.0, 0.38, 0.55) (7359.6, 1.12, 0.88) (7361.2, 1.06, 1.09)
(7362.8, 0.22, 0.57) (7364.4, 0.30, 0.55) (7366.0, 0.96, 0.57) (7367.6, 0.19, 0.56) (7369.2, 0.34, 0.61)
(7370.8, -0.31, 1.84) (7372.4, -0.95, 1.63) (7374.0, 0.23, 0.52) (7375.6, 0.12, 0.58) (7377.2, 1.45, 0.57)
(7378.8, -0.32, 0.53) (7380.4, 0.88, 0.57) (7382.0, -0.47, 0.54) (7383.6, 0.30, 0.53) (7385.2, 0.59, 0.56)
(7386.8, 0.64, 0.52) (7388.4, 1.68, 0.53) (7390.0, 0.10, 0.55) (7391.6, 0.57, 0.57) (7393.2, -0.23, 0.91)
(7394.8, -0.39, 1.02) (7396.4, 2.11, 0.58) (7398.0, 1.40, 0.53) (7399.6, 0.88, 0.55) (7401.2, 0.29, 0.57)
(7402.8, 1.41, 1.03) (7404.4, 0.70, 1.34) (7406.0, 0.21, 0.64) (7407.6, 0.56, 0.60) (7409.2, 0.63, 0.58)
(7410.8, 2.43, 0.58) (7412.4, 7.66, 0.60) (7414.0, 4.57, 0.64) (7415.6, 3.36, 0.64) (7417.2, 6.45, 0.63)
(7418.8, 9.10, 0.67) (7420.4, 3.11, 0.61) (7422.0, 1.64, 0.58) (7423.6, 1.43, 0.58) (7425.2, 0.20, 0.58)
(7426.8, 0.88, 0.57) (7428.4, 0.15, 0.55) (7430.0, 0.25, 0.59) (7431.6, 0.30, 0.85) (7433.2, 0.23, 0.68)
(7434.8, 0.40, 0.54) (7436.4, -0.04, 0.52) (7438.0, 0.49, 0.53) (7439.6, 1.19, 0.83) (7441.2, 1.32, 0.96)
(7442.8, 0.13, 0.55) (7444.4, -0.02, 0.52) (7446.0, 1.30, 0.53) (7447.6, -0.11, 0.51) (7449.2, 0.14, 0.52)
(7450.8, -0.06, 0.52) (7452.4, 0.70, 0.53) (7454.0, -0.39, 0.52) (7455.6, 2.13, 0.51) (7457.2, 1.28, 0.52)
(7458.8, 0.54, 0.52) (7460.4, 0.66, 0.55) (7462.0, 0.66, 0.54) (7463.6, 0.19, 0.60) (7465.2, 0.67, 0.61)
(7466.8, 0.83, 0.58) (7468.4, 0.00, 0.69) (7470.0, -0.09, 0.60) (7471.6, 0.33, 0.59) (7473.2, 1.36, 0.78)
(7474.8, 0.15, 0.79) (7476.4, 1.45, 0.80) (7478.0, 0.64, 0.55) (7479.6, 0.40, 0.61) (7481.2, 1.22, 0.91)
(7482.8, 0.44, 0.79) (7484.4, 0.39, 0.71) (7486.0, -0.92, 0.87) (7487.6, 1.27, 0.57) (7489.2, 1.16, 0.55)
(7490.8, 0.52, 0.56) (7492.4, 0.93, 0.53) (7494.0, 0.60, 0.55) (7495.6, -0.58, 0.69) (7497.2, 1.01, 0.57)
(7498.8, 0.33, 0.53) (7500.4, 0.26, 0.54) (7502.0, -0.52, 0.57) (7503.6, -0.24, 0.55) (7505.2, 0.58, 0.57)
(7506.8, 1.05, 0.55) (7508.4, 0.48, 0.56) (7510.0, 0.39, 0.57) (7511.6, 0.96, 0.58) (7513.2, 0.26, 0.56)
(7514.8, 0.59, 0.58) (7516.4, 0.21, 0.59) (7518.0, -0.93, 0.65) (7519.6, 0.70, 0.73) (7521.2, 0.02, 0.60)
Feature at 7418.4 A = [O II]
